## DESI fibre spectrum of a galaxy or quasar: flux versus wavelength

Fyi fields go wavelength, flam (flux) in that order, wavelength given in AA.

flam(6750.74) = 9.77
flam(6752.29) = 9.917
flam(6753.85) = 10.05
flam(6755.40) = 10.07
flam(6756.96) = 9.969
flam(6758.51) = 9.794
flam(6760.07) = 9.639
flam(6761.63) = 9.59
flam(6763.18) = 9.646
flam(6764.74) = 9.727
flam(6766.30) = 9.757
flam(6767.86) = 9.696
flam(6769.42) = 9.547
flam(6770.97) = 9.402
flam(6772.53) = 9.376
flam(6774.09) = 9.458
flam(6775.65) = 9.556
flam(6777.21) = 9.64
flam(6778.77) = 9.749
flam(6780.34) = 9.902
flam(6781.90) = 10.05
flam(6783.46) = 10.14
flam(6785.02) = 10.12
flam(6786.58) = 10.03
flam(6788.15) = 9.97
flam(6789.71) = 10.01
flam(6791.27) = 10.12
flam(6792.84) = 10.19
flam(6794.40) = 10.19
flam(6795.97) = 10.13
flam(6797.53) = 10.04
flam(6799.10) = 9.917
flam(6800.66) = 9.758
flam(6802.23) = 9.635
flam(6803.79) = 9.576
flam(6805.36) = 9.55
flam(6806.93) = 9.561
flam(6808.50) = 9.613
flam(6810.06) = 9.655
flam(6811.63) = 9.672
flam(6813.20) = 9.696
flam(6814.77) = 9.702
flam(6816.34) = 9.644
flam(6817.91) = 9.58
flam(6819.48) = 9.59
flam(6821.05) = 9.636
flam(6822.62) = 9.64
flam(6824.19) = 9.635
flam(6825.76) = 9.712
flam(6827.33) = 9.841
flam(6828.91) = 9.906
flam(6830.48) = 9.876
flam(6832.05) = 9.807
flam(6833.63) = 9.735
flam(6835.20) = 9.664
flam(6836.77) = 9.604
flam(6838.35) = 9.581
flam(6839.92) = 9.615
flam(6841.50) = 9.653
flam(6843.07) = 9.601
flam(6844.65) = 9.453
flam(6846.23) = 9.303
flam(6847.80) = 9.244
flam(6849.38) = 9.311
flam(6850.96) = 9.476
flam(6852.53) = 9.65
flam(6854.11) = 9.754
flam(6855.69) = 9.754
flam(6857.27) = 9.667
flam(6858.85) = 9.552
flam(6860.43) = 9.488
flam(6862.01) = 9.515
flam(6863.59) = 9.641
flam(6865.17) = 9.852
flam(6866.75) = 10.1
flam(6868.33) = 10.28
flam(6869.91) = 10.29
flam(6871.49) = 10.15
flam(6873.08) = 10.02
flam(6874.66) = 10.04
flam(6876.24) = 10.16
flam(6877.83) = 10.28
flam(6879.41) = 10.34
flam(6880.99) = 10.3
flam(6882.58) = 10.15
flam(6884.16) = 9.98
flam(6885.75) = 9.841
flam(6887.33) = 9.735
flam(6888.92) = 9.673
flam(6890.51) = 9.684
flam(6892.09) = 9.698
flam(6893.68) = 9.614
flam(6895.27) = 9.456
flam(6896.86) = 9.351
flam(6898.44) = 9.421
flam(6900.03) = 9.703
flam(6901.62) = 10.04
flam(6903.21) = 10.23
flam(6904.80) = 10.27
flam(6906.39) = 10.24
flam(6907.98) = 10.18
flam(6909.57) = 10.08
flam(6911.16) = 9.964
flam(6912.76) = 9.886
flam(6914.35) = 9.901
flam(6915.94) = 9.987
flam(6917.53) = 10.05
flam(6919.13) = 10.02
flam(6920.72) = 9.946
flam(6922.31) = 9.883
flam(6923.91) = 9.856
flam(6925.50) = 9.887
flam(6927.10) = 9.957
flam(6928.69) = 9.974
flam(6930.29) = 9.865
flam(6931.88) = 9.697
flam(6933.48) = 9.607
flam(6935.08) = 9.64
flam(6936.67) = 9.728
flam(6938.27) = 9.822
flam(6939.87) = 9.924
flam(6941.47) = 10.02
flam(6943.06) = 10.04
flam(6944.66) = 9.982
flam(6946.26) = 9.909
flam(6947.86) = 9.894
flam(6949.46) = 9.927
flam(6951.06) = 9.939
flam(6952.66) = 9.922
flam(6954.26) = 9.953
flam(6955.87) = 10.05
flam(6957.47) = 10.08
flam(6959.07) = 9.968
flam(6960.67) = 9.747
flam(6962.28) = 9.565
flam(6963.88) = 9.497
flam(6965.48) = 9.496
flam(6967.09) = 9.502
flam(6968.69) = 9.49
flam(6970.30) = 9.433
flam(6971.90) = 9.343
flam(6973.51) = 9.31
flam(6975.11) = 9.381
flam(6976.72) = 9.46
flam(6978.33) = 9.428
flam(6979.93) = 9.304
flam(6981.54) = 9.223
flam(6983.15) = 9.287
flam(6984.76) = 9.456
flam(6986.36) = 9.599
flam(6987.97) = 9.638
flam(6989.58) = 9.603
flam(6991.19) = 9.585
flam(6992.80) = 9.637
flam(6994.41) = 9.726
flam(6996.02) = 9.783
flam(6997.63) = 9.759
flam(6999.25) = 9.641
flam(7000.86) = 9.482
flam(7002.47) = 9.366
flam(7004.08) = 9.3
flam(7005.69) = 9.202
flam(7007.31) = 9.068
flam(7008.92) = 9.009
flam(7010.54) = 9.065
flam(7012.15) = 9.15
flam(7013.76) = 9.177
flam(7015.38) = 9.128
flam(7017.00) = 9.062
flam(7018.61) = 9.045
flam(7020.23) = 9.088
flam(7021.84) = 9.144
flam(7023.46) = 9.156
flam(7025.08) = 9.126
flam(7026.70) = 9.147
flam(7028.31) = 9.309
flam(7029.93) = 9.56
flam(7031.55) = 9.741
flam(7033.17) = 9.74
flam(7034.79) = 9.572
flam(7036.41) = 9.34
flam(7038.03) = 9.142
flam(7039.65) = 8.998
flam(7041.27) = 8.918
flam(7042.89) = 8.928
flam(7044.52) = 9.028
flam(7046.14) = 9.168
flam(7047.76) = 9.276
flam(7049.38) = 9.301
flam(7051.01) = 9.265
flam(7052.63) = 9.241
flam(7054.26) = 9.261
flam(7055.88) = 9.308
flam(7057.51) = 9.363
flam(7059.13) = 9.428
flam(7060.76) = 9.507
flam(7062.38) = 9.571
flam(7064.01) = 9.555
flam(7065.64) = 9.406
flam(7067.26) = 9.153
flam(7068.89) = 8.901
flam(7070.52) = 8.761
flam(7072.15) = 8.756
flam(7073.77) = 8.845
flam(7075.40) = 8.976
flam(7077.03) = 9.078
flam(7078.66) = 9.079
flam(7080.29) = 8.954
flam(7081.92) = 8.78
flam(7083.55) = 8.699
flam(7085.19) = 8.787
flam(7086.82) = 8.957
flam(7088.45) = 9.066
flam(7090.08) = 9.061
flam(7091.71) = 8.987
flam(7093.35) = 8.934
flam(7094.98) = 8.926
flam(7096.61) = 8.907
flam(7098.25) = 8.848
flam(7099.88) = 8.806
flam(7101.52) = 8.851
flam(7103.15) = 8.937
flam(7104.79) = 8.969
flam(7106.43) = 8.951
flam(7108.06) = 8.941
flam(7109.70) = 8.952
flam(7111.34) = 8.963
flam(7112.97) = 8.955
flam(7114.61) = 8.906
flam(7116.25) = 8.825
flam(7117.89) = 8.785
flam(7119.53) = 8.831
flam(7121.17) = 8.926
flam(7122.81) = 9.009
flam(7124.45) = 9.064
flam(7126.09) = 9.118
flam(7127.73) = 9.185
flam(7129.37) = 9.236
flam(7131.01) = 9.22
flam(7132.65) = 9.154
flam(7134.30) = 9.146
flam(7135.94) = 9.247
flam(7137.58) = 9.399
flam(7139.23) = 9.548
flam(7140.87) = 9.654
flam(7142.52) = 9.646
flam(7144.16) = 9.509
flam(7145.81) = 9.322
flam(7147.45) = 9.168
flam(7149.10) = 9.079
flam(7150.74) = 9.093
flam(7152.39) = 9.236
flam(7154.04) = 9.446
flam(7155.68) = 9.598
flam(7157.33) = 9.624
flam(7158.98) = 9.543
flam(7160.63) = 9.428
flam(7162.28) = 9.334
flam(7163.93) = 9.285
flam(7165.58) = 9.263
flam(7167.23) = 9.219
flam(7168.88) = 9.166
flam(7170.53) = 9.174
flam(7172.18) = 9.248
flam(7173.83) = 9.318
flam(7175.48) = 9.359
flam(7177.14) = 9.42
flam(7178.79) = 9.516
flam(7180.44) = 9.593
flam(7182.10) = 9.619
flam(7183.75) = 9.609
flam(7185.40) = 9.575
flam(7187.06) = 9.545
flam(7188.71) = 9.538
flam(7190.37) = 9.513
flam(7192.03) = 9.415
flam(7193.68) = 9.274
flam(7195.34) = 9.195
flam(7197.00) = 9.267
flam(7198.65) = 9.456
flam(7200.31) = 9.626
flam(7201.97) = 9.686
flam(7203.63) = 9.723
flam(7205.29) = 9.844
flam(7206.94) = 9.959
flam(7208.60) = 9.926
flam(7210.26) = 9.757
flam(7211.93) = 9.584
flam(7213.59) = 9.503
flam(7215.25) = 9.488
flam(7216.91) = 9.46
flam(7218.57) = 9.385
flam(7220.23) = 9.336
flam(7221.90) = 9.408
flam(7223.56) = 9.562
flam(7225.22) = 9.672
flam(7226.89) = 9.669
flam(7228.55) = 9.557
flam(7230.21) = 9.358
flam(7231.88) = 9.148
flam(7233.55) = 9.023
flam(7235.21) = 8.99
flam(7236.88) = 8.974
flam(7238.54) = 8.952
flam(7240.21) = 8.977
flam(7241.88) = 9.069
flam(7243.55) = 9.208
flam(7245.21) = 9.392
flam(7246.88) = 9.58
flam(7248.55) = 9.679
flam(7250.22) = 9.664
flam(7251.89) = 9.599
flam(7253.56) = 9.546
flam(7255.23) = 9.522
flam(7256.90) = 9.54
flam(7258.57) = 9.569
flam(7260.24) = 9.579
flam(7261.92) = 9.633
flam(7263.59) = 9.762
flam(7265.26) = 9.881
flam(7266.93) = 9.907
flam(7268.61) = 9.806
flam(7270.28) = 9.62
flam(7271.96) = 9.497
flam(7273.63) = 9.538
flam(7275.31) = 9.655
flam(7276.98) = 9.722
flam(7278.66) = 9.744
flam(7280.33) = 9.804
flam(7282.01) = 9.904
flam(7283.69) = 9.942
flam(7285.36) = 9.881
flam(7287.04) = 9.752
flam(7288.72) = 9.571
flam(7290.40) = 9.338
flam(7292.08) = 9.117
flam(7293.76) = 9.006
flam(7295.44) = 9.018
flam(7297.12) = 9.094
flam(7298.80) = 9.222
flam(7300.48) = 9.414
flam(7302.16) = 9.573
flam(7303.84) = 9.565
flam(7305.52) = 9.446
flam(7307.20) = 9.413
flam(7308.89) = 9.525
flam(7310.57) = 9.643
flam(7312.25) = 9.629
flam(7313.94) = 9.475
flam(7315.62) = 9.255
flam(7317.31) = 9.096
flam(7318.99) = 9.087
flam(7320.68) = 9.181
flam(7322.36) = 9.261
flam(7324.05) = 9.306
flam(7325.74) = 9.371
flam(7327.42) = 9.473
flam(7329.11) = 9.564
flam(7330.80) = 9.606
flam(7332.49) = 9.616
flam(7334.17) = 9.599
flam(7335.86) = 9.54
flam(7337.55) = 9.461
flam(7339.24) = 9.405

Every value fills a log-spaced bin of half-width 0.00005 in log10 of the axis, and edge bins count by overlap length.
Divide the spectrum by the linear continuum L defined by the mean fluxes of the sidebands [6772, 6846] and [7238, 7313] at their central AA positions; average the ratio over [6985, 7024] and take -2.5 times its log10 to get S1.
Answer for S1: 0.03 mag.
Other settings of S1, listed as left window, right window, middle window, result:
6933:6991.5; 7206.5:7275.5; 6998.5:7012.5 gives 0.04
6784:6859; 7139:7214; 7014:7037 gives 0.03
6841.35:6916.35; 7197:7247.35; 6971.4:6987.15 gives 0.04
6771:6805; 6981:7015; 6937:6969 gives -0.04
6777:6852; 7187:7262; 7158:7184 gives 0.01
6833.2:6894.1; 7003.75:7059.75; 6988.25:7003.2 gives -0.03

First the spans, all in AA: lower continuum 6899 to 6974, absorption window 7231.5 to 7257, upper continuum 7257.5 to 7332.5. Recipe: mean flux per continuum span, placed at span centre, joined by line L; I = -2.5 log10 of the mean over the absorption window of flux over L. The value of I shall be 0.030 mag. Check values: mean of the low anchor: 9.86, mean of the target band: 9.3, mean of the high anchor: 9.51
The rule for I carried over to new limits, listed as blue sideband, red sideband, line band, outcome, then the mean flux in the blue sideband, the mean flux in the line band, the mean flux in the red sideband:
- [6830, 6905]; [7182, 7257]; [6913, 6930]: -0.023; 9.78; 9.94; 9.46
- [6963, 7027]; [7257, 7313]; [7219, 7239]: 0.025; 9.36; 9.31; 9.57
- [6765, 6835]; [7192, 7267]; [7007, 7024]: 0.061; 9.77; 9.1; 9.48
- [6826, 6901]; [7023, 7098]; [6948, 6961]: -0.053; 9.76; 9.95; 9.15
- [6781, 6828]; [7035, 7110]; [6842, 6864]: 0.018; 9.82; 9.53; 9.07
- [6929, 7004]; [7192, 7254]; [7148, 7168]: 0.018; 9.67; 9.34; 9.45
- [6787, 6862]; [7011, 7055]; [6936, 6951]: -0.055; 9.7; 9.92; 9.22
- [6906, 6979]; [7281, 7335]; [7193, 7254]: 0.009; 9.81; 9.45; 9.44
